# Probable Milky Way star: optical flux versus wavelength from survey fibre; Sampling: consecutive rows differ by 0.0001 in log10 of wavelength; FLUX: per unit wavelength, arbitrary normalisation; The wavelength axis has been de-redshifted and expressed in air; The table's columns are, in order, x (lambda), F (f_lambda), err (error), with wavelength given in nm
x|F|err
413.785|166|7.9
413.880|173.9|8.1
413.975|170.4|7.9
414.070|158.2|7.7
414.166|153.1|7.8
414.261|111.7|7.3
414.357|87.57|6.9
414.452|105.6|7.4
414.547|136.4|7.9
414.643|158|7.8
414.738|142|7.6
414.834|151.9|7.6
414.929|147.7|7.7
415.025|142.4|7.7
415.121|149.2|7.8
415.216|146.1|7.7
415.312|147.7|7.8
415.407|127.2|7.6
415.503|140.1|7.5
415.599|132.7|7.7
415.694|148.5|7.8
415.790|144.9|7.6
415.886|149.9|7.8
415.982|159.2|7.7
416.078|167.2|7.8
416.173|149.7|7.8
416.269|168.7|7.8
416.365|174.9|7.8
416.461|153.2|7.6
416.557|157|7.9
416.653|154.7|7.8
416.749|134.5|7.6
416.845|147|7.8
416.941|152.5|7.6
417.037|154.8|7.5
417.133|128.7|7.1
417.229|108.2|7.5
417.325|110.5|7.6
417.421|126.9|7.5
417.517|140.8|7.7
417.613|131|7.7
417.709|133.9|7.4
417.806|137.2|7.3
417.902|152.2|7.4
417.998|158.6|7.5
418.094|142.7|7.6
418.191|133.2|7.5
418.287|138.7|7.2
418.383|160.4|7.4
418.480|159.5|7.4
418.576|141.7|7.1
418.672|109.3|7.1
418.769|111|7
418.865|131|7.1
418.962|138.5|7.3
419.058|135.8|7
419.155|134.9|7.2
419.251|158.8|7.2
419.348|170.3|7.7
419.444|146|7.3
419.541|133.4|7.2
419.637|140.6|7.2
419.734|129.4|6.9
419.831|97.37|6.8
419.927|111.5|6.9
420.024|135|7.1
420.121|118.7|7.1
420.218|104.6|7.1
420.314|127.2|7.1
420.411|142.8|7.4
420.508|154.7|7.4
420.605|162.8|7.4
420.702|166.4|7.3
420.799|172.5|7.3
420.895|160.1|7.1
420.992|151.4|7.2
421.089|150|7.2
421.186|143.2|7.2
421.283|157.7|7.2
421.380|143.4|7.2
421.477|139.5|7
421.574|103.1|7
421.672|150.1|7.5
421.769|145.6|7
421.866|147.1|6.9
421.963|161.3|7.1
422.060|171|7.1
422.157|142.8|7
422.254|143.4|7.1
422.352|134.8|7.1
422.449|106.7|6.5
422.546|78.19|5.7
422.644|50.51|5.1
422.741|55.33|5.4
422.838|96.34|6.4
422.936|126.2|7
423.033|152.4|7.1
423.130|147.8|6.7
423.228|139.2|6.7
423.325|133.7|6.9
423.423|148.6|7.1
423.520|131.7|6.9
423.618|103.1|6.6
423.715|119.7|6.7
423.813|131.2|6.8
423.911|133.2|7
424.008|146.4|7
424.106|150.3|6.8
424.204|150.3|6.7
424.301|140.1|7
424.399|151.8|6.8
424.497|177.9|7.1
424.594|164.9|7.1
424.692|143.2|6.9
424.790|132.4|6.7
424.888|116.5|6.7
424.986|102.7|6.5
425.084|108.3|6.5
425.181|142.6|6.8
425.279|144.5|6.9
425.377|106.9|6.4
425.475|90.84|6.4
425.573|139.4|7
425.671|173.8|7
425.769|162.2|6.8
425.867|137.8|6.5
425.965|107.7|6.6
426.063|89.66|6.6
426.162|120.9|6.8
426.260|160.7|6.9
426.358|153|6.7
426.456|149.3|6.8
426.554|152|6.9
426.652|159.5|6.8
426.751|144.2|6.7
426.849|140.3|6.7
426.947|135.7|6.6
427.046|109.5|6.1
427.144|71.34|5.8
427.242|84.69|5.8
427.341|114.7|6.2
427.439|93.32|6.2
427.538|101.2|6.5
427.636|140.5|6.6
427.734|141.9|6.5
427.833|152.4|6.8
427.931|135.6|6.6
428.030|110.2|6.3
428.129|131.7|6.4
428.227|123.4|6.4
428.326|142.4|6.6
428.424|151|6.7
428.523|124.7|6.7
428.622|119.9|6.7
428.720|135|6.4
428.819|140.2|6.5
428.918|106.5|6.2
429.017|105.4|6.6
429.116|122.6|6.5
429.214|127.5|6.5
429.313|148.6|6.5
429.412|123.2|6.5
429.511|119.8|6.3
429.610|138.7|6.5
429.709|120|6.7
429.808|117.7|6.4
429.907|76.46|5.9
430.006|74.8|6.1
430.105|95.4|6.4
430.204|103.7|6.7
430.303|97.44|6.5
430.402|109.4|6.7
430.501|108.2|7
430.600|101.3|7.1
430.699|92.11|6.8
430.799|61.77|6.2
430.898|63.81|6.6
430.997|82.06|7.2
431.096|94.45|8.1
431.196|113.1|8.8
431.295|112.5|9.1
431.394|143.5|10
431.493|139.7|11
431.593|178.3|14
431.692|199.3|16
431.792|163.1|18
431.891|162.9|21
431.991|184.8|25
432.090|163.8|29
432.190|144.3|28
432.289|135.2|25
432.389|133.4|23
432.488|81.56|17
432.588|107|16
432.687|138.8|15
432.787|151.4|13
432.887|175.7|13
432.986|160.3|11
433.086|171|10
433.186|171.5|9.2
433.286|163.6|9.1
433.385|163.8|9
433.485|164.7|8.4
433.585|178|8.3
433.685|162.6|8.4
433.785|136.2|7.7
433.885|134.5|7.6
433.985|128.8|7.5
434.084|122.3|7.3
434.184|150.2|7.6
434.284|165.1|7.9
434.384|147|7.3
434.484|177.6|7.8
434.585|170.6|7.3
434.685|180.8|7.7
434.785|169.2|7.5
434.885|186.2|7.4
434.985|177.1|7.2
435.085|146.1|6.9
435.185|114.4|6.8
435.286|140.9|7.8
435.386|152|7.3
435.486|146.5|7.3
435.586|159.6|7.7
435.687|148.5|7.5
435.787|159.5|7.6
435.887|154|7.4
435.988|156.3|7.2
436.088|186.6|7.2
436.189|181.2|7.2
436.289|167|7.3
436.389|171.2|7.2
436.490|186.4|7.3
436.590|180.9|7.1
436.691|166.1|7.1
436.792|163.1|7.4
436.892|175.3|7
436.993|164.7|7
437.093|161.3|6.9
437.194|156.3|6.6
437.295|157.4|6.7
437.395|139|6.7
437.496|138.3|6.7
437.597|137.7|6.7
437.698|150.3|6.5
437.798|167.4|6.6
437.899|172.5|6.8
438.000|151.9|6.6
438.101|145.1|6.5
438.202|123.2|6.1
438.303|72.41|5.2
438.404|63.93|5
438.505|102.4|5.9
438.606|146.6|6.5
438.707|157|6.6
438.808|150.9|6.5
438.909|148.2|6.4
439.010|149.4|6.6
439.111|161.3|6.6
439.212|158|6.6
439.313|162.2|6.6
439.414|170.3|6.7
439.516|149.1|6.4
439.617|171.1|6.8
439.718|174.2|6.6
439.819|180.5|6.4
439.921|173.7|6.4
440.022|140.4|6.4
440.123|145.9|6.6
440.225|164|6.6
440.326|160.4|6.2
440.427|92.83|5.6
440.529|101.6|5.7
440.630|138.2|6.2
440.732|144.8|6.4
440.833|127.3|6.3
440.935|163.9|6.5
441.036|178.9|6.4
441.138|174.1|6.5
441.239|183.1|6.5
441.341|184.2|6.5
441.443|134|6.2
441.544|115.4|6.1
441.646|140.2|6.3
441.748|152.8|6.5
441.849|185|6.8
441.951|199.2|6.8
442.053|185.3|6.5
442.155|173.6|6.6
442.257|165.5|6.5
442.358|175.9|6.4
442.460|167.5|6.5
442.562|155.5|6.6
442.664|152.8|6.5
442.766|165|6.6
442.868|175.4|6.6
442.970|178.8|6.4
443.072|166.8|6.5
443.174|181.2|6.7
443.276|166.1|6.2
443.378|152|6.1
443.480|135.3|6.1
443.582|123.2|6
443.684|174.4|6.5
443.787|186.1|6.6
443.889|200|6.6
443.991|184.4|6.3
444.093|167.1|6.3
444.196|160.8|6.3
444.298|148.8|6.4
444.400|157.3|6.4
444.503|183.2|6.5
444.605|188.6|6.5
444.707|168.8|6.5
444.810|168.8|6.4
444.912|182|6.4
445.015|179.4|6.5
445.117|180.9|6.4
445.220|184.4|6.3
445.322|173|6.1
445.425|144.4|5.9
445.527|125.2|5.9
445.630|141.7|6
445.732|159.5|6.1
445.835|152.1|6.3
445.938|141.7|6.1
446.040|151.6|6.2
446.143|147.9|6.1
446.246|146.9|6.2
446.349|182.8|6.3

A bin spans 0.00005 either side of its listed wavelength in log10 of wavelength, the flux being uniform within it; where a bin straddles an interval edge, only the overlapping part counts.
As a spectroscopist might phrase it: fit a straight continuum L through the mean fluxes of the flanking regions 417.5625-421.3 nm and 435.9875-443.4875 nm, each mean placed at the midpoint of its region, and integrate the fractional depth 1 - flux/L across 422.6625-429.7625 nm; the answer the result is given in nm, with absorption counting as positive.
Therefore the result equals 0.79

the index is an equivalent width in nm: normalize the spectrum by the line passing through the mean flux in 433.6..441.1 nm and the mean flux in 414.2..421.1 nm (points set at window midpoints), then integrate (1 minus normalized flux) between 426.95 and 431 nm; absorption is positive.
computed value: 0.94 nm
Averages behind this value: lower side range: 141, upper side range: 153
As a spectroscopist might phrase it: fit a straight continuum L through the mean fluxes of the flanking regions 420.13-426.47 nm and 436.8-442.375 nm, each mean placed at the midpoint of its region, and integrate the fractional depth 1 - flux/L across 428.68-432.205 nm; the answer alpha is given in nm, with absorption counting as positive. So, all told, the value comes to 0.53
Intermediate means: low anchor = 135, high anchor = 152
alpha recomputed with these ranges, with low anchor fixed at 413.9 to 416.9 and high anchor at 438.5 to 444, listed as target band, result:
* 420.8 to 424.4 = 0.38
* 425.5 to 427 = 0.11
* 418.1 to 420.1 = 0.16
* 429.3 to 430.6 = 0.38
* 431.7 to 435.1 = -0.01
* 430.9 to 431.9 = 0.13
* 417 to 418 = 0.09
